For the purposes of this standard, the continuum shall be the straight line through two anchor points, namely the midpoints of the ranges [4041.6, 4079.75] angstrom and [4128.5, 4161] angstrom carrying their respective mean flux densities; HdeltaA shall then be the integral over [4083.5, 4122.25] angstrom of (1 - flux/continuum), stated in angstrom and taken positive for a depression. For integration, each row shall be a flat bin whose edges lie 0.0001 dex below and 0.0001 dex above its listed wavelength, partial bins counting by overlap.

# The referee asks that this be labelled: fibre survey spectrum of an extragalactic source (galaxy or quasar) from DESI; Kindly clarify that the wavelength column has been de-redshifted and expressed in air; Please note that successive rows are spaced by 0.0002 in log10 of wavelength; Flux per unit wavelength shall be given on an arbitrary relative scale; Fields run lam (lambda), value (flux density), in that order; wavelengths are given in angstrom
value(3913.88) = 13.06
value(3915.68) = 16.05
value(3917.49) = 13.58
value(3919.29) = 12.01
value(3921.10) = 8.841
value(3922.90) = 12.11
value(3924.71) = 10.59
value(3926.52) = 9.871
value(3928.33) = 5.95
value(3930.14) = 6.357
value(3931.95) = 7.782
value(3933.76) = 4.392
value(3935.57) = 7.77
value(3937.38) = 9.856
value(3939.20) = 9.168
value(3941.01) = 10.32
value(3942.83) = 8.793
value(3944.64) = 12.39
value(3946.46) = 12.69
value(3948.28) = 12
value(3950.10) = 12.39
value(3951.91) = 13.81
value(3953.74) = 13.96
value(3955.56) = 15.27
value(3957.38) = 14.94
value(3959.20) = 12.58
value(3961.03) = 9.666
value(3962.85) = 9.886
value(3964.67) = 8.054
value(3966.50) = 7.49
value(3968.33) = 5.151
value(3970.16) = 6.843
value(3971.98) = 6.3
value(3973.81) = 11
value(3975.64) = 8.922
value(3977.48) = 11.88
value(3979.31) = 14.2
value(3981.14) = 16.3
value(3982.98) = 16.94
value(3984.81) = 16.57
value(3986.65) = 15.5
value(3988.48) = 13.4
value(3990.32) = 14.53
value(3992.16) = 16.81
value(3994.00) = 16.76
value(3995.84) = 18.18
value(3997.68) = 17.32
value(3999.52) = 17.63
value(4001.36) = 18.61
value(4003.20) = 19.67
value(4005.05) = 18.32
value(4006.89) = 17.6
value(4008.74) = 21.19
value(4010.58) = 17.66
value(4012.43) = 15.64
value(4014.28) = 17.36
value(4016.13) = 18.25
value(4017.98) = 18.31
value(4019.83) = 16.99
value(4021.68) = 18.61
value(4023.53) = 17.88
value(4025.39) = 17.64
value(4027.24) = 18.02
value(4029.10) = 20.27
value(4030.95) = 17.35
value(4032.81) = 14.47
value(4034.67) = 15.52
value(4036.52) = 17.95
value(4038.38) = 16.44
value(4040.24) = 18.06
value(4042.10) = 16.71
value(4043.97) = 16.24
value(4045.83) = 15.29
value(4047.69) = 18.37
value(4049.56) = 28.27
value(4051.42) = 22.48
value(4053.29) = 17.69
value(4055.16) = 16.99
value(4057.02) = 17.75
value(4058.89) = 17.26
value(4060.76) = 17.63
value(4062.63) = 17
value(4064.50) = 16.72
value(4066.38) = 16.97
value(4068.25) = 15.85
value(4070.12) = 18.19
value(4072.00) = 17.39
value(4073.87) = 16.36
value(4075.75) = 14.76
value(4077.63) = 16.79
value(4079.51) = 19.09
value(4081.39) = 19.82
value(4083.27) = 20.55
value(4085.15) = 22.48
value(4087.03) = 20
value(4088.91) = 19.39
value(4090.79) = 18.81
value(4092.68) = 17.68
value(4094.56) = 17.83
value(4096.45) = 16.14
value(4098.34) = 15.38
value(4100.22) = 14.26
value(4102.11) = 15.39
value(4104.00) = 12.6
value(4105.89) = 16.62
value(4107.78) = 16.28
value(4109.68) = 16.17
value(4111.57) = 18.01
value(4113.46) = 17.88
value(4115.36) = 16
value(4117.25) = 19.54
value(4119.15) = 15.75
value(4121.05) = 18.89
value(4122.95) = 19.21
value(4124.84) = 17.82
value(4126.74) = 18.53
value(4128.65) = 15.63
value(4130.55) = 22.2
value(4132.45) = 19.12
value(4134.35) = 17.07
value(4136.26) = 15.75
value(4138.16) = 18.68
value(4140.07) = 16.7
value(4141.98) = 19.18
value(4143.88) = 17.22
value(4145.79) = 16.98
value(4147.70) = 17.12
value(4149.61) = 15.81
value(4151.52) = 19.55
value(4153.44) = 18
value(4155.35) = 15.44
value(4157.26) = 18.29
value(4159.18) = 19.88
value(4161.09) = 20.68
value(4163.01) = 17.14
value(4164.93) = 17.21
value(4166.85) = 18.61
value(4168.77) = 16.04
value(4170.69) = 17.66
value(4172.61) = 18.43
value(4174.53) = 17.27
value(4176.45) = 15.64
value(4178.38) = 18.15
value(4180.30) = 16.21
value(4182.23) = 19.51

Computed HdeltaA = 1.2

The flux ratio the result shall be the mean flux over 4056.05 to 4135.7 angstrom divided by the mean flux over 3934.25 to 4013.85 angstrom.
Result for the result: 1.3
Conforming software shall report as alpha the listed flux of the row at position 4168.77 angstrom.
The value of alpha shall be 16.04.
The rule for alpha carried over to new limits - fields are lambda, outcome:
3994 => 16.76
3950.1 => 12.39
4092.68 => 17.68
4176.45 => 15.64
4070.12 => 18.19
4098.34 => 15.38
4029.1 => 20.27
